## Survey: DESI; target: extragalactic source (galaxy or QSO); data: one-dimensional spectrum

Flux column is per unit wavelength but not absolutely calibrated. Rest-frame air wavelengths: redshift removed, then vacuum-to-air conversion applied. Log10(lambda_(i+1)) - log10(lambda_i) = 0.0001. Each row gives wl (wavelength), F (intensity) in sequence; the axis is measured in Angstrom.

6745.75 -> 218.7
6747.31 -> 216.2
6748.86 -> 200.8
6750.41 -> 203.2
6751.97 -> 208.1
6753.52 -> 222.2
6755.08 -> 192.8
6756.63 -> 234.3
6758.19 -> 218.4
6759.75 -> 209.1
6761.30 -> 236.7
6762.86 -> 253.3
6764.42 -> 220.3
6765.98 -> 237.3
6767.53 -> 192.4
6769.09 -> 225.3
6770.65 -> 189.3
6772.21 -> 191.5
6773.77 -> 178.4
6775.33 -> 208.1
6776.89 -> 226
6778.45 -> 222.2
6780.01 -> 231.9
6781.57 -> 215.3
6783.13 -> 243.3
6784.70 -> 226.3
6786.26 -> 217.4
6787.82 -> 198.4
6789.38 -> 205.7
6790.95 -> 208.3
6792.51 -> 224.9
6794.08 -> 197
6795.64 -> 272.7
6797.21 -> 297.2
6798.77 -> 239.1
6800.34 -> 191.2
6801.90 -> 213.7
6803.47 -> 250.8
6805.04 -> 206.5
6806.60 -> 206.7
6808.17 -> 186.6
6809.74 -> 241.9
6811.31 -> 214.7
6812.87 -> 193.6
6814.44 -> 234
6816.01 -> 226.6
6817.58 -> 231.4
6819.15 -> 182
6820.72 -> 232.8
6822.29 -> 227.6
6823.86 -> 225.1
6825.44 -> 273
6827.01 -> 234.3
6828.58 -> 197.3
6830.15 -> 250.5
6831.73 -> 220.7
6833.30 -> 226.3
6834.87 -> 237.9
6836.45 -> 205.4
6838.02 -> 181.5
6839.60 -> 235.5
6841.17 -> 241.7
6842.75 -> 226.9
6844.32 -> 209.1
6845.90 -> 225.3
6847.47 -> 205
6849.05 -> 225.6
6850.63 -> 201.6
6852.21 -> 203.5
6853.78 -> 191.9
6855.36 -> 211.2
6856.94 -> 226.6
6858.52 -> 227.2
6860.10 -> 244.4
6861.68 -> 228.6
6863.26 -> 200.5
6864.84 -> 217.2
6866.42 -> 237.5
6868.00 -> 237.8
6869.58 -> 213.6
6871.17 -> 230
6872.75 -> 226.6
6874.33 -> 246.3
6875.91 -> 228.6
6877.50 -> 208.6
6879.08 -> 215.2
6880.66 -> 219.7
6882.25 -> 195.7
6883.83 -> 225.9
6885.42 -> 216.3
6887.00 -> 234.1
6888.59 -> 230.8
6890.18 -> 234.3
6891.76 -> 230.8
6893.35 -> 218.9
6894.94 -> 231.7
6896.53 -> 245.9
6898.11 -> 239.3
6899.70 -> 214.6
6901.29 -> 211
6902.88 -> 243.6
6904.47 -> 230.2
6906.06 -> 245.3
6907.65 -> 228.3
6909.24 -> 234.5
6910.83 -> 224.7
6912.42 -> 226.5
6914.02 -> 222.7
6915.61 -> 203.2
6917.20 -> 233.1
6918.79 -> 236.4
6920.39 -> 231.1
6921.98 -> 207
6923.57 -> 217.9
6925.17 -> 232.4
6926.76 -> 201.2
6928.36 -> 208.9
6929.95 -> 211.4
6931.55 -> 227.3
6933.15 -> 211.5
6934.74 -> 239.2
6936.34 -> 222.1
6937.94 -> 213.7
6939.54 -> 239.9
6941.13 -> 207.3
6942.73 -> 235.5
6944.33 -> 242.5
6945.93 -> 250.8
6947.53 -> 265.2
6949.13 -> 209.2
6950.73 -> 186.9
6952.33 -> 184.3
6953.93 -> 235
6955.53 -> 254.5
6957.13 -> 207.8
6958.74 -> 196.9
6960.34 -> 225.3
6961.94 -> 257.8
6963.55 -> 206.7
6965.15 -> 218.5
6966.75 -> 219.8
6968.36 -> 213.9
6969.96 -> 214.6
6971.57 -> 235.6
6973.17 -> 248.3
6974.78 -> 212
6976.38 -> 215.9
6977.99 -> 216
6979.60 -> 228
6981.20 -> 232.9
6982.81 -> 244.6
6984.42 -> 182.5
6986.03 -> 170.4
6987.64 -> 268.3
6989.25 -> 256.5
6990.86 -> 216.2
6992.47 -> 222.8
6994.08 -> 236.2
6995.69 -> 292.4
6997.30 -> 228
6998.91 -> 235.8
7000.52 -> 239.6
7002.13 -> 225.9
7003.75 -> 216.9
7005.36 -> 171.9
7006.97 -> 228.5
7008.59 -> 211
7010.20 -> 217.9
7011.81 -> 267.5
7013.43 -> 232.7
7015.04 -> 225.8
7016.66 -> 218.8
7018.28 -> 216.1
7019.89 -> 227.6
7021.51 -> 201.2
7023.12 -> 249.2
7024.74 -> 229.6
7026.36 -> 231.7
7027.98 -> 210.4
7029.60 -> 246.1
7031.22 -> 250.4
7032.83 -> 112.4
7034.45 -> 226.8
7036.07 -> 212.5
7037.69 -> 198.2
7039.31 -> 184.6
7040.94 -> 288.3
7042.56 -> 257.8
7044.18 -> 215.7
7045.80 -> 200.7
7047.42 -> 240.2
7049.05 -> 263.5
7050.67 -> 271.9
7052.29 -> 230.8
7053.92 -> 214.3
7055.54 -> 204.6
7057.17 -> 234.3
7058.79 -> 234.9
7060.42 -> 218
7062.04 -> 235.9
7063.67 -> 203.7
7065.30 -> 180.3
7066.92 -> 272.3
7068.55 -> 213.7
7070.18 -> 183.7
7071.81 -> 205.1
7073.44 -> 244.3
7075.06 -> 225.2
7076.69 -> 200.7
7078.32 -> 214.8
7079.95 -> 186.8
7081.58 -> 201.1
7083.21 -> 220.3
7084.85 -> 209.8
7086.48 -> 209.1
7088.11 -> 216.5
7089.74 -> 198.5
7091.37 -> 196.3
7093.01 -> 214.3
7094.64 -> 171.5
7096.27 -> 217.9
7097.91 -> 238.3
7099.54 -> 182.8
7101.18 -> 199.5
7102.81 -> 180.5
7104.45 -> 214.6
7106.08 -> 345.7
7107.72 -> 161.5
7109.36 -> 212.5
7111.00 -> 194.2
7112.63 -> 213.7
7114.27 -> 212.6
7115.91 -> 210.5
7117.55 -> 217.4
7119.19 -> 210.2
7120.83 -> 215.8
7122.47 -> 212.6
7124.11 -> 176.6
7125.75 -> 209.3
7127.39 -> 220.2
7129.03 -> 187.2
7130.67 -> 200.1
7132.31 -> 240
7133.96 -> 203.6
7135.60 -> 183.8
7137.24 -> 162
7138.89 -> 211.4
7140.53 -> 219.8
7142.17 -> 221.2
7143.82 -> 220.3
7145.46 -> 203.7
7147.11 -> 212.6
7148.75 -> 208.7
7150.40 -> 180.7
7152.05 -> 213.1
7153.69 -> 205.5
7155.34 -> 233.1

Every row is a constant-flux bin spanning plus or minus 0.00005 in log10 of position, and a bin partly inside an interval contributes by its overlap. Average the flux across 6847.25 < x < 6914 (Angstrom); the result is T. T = 224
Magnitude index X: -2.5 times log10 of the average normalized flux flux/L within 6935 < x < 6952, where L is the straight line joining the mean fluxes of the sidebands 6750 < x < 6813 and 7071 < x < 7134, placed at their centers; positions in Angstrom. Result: -0.06 mag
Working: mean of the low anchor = 219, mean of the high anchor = 210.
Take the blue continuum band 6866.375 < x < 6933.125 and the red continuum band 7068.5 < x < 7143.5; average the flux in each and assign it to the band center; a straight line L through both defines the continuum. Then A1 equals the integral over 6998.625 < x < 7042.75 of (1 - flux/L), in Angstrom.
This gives -1.39 Angstrom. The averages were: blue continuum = 225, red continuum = 208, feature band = 222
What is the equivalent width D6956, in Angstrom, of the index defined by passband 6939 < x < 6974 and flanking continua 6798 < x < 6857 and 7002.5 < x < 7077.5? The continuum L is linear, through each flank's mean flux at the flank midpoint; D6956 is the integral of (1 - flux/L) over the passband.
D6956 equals -0.6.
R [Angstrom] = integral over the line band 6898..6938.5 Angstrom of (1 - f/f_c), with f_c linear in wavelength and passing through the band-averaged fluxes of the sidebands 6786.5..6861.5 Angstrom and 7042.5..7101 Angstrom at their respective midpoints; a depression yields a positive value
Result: -0.70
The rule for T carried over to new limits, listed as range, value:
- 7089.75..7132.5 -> 209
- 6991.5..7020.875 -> 228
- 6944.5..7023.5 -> 225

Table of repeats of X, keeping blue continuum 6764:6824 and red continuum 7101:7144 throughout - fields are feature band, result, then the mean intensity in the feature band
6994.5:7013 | -0.087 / 231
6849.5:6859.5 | 0.028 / 211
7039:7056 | -0.118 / 236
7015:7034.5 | -0.031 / 218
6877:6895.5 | -0.029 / 222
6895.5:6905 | -0.073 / 231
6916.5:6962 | -0.043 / 223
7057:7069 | -0.064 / 224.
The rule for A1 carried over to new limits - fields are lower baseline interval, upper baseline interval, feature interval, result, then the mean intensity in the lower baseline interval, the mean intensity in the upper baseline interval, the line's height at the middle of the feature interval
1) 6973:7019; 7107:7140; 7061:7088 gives -0.1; 227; 203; 212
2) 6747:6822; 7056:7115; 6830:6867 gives -0.4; 218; 213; 217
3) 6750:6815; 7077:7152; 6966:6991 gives -1.4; 219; 208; 212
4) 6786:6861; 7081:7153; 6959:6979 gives -0.8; 221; 208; 215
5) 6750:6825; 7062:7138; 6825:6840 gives -0.5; 219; 209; 218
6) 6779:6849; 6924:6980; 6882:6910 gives -0.8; 223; 223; 223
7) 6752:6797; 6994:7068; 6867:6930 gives -0.8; 219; 226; 222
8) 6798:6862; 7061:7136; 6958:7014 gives -3.0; 220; 210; 214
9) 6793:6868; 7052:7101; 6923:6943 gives -0.2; 223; 212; 218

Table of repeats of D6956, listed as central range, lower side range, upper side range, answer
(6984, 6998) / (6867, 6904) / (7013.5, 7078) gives -0.5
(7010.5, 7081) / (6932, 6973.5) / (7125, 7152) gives -2.5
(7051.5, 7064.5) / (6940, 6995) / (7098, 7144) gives -0.4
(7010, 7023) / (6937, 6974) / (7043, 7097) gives -0.4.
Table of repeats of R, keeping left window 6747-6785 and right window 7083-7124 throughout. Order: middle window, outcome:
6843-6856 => 0.3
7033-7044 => -0.5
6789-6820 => -0.9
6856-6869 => -0.8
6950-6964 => -0.3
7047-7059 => -1.5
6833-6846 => -0.4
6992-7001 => -1.3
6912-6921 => -0.5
